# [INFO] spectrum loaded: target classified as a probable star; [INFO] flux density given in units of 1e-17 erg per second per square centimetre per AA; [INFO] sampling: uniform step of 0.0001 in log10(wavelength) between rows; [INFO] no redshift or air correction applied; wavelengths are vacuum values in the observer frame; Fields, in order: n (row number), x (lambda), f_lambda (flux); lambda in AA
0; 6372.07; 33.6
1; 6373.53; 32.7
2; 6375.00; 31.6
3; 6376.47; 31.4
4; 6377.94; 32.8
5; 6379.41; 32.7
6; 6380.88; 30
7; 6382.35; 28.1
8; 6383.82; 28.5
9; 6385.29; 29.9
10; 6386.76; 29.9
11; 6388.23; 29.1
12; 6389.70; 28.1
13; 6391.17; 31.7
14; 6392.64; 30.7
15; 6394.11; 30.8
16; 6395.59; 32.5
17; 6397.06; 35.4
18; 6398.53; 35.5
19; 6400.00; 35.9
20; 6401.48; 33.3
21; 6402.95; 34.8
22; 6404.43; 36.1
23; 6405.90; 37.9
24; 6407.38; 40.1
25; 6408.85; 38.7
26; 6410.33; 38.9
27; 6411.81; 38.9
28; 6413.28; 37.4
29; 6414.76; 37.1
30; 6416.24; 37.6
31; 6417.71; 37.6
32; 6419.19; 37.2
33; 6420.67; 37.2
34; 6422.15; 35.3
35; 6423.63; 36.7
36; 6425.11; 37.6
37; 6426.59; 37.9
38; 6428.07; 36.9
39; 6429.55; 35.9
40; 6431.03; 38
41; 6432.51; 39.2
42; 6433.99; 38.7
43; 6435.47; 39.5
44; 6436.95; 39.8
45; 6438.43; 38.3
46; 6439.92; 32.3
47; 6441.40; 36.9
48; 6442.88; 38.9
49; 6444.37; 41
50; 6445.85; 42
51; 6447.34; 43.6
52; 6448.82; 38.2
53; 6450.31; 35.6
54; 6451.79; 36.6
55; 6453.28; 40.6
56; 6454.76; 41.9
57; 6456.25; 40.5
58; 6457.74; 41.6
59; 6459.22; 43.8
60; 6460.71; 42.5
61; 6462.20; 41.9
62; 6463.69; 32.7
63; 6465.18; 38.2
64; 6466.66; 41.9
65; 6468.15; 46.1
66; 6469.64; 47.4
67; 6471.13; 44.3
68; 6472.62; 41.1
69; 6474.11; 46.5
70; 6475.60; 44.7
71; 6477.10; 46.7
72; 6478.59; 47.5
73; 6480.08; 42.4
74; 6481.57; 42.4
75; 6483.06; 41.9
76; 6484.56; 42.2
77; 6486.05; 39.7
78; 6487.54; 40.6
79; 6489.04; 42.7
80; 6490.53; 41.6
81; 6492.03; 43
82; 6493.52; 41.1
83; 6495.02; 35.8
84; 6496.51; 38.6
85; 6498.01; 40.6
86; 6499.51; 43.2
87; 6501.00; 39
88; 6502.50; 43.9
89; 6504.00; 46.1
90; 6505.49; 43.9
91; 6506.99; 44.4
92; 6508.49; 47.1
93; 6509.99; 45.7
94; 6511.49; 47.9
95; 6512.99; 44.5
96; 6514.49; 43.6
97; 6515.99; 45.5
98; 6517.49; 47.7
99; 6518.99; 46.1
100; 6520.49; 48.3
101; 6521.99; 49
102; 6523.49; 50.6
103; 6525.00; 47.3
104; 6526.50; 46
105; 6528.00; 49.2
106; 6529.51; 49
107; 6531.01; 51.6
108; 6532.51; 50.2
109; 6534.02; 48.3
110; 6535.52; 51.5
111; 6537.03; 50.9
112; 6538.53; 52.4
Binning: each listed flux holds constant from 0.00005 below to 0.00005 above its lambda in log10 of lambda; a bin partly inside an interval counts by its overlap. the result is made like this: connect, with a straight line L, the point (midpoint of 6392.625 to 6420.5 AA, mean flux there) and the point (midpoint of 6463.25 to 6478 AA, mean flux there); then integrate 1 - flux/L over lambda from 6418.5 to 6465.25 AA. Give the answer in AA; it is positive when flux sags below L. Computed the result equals 1.7 AA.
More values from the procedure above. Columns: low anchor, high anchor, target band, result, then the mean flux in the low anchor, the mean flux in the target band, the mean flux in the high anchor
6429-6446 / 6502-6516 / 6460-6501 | 0.4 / 38.3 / 42.1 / 45.3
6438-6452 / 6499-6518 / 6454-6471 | -0.7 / 38.4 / 41.8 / 44.8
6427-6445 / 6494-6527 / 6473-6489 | -0.5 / 37.9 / 43.4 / 44.7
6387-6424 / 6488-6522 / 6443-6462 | -0.7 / 35.3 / 40.6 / 43.7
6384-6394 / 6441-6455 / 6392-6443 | -3.3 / 29.9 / 36.7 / 39.5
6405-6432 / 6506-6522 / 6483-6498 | 1.2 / 37.6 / 40.6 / 46.2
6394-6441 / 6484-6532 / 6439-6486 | -0.7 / 36.9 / 41.4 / 44.6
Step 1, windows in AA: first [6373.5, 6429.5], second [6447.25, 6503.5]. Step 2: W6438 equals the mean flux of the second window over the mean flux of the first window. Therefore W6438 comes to 1.21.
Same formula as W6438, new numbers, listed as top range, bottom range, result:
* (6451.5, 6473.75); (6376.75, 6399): 1.34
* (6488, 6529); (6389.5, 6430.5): 1.24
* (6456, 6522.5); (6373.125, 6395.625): 1.42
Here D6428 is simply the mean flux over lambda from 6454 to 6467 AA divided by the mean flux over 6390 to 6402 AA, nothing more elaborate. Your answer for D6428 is 1.2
